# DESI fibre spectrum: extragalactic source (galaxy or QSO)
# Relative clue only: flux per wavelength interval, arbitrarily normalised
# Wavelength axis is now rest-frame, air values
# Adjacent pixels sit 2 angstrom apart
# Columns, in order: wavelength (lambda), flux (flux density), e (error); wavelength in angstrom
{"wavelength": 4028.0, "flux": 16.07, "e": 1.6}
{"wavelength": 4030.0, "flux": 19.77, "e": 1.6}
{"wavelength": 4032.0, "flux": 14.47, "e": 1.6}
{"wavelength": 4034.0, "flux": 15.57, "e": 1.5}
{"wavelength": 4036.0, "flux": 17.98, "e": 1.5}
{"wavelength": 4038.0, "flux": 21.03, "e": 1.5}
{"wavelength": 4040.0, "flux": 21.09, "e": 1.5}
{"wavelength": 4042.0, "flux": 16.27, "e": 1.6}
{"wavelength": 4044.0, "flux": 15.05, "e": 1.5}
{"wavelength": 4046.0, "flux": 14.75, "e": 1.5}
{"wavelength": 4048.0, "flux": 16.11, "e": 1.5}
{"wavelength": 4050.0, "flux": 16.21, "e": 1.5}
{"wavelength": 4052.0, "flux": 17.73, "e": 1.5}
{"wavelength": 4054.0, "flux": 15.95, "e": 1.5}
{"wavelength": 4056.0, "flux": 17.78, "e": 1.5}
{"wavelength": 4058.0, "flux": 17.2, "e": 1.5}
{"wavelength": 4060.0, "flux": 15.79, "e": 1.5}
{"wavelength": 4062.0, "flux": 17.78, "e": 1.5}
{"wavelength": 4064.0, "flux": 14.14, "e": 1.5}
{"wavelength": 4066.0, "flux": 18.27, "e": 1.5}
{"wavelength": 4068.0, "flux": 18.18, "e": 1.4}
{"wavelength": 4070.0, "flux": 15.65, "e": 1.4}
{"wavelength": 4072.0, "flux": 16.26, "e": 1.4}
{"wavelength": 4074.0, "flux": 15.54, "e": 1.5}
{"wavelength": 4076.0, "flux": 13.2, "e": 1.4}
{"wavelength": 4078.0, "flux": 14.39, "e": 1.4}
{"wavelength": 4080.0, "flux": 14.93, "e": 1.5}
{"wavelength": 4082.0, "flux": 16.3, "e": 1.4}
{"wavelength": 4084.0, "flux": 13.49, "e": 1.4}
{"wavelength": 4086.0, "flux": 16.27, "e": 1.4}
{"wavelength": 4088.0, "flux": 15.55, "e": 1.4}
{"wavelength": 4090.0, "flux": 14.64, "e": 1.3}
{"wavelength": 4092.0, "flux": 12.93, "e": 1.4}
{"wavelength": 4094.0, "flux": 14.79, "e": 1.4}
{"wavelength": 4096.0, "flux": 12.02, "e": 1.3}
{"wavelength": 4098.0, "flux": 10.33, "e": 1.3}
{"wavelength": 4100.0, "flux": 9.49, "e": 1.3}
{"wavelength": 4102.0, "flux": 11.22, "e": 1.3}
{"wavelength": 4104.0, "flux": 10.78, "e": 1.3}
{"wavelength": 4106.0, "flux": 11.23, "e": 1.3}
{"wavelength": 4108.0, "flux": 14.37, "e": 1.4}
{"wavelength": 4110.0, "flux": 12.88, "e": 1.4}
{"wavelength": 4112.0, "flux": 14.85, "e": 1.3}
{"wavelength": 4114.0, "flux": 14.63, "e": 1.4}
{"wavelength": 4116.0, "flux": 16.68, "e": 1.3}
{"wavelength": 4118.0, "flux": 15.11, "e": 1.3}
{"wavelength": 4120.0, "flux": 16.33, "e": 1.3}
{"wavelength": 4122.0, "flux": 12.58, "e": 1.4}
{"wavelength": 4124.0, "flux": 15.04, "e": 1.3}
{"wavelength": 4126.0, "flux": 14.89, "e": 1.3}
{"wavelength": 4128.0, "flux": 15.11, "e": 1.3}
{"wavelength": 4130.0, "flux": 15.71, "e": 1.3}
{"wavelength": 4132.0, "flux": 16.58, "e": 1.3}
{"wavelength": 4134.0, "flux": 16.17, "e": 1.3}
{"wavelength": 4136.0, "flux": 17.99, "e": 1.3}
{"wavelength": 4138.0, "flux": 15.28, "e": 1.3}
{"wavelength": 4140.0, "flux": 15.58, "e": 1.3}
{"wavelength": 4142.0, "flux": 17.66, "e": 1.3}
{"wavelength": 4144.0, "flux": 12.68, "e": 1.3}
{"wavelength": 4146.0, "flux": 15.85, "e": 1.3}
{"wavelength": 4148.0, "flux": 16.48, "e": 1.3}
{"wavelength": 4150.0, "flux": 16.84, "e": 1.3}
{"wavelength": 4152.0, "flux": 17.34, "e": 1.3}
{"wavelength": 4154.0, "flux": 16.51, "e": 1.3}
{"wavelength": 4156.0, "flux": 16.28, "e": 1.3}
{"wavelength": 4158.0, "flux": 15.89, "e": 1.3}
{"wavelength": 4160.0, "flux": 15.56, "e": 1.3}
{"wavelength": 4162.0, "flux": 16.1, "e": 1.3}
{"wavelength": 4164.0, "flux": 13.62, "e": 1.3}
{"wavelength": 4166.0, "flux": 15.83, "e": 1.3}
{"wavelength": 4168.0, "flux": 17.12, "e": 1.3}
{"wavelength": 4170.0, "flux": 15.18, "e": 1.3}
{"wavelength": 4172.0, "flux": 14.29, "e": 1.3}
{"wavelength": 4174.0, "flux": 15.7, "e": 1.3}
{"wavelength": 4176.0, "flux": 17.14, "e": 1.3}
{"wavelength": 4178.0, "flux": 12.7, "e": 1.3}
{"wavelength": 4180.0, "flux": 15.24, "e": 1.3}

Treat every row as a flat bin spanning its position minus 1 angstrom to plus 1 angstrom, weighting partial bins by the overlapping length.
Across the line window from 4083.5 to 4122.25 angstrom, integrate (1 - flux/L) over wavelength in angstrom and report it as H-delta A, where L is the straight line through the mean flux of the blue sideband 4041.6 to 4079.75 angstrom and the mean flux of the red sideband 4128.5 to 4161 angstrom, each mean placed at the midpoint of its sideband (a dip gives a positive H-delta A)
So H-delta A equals 6.2 angstrom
